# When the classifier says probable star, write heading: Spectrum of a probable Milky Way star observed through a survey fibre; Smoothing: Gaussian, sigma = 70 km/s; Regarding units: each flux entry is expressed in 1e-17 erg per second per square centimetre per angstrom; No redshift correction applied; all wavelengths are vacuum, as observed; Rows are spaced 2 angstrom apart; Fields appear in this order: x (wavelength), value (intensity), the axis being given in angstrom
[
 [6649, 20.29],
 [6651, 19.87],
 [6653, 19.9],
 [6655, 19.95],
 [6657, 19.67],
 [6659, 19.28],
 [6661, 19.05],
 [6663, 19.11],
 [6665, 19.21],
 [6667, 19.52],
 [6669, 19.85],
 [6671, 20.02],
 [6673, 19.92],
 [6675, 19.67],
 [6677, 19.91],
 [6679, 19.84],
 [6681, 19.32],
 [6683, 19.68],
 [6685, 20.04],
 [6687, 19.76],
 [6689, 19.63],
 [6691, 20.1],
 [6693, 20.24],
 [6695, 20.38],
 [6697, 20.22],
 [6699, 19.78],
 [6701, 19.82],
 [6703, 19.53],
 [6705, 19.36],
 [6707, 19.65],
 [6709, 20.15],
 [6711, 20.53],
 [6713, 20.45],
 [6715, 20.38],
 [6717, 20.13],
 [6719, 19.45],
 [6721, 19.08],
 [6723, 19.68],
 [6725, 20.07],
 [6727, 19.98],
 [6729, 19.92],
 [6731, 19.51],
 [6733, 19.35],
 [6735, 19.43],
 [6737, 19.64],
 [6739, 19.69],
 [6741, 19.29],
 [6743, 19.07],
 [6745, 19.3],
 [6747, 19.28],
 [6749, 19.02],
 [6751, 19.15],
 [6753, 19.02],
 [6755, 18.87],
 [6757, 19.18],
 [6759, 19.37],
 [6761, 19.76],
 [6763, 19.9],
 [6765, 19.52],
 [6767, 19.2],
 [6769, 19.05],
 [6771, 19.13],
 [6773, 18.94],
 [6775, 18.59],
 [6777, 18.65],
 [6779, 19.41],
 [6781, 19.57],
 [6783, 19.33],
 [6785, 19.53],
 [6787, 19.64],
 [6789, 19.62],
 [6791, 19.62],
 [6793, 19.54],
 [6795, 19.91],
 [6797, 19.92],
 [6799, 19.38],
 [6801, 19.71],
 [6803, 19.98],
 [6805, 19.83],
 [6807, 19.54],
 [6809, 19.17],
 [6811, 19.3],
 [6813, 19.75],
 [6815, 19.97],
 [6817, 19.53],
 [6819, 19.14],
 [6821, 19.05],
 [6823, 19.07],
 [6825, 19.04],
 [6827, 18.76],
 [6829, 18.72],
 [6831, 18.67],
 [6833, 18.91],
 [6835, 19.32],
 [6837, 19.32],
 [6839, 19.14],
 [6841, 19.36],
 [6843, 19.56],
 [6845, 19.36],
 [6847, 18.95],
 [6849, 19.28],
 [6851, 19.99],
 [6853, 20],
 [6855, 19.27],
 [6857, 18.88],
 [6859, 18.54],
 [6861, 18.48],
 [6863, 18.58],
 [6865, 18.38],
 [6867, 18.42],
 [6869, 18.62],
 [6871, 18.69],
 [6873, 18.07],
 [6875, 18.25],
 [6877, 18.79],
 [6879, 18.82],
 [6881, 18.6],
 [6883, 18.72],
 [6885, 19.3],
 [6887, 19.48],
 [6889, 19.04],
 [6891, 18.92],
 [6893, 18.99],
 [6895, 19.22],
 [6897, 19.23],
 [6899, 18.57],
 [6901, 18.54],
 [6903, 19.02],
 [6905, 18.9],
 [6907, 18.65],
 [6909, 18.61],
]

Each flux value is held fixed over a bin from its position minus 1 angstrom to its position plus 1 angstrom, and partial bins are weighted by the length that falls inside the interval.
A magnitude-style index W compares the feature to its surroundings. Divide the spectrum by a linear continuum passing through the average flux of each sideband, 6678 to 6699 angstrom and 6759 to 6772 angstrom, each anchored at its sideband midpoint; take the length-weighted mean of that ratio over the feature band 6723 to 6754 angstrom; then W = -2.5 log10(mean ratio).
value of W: 0.01 mag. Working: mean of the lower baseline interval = 19.9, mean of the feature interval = 19.5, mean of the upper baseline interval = 19.4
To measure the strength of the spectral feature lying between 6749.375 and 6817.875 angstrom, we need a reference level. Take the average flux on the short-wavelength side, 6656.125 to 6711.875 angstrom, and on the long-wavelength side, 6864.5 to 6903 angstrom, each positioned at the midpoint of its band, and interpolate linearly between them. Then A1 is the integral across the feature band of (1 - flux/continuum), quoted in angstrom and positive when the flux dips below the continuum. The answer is -0.6 angstrom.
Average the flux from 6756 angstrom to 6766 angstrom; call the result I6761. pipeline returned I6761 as 19.5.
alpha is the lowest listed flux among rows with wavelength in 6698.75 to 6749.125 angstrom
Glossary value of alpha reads 19.02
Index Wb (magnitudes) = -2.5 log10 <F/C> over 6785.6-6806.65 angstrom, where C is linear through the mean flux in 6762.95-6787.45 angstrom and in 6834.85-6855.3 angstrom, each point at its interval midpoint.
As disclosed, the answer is -0.02 mag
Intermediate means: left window 19.2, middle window 19.7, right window 19.4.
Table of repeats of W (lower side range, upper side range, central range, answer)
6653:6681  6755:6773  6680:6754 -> -0.01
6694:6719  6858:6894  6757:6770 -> 0.01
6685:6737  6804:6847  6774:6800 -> 0.00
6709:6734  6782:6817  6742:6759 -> 0.04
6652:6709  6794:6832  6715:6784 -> 0.01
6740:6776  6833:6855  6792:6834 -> 0.00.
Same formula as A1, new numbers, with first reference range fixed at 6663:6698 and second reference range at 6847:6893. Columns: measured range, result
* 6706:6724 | -0.27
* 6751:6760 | 0.15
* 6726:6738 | -0.05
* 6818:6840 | 0.08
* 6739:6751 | 0.17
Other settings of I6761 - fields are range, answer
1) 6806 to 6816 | 19.5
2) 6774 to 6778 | 18.6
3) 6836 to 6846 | 19.3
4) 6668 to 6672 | 19.9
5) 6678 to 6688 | 19.7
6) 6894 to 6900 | 19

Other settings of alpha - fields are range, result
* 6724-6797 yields 18.59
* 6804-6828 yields 18.76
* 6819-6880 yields 18.07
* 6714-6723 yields 19.08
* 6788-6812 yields 19.17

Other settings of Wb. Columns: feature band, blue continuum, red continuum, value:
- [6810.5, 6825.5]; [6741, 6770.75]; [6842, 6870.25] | -0.01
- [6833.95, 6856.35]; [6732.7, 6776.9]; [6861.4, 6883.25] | -0.04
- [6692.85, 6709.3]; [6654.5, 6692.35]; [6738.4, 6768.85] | -0.02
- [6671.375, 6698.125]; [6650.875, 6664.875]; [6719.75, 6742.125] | -0.02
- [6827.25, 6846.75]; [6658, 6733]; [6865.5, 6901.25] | -0.01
